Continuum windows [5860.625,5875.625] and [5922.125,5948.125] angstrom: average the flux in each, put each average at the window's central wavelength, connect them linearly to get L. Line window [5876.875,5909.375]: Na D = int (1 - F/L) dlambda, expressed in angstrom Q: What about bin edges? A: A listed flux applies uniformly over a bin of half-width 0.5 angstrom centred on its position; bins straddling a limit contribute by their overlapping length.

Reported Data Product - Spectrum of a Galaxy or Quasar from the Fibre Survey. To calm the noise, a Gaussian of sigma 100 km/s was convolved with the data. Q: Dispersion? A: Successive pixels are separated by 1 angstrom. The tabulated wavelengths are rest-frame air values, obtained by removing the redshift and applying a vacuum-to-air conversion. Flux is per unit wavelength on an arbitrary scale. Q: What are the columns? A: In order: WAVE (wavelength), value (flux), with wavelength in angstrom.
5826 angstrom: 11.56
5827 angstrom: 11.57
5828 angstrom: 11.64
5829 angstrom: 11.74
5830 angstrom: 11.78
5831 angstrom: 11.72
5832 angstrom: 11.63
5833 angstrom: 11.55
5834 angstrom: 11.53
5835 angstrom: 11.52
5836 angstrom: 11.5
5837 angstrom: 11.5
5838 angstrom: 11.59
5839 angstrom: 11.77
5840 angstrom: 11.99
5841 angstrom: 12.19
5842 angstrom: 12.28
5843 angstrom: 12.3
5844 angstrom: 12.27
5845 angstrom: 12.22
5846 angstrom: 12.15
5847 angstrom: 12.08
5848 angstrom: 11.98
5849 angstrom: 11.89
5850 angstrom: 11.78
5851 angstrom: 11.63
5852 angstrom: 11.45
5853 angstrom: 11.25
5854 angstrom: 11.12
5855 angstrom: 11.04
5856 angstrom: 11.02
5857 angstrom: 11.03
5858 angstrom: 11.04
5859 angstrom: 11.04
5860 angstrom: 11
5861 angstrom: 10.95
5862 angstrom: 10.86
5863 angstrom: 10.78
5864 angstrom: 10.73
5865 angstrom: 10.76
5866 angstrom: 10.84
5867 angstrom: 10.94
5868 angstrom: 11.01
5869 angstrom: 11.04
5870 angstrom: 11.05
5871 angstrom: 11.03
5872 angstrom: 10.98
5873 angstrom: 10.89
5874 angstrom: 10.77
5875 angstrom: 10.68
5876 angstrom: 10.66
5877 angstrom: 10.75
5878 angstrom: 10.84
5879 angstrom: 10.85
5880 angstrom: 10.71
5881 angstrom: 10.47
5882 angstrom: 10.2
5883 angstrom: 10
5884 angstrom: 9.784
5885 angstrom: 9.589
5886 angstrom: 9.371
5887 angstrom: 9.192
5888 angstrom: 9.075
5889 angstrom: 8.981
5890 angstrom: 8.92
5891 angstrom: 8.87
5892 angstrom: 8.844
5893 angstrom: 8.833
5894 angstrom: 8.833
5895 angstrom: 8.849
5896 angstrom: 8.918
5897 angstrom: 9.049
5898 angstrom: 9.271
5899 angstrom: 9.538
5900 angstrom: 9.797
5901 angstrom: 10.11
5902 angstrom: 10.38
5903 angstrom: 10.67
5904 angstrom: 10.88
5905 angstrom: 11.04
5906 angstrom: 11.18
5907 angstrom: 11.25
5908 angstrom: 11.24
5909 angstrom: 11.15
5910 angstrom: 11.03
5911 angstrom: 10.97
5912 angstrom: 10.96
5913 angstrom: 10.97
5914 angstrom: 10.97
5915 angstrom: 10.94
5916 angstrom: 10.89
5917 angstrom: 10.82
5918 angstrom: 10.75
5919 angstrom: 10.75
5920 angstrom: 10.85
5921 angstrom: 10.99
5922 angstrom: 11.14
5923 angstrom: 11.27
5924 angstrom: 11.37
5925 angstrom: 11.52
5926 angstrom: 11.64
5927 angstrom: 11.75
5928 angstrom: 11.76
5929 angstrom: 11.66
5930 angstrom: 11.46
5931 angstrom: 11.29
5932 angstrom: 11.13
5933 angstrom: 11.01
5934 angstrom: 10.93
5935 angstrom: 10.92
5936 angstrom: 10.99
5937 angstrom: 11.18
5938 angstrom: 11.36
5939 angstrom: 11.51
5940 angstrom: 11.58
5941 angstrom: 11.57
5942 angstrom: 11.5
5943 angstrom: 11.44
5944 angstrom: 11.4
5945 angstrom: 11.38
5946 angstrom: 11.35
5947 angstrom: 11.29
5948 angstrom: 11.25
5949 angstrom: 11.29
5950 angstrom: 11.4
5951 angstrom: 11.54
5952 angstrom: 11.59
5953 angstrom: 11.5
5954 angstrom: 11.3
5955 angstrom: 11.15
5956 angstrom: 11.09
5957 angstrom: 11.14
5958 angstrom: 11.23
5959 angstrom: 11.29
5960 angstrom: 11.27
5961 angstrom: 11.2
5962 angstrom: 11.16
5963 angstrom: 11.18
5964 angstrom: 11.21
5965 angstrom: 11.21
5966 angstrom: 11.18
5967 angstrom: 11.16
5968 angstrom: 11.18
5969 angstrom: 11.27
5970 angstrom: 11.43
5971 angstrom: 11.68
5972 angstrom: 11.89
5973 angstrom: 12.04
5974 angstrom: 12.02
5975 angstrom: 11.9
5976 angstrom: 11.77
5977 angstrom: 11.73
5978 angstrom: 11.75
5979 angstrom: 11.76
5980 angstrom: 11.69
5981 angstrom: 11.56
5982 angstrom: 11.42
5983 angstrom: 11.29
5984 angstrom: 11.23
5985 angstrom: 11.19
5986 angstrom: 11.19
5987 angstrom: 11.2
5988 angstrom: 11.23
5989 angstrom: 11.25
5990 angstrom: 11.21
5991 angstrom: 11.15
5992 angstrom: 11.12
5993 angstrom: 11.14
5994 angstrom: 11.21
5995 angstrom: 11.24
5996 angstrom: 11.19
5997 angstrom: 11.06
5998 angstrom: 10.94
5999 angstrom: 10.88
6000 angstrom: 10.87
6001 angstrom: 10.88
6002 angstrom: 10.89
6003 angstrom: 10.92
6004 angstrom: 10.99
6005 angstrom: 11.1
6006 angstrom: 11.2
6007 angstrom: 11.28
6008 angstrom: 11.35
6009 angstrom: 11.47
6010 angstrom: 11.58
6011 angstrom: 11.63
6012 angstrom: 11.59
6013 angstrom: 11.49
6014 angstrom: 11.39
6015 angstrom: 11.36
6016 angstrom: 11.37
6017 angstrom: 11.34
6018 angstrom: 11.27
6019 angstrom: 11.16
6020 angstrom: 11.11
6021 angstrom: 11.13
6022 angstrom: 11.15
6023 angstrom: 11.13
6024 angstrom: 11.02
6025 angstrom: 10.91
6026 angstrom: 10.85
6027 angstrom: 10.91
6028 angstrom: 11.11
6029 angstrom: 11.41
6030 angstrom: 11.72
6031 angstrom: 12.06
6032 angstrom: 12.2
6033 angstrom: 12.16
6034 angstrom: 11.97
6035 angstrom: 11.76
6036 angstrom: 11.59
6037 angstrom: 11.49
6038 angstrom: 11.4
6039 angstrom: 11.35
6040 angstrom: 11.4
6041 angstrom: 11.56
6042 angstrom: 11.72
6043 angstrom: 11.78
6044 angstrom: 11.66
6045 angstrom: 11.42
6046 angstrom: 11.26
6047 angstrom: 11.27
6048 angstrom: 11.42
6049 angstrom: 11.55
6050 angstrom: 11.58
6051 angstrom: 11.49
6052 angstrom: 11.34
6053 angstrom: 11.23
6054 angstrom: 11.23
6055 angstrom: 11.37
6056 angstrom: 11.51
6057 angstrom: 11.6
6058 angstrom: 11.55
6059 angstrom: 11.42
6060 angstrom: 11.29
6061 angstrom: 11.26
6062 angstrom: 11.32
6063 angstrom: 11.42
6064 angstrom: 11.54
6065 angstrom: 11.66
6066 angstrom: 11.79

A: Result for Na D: 3.4 angstrom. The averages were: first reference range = 10.9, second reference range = 11.4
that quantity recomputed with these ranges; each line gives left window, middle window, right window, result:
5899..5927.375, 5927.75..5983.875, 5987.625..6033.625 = -1.6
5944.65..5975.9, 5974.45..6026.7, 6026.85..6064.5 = 0.8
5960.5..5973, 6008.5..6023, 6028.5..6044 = 0.3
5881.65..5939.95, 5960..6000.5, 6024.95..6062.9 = -1.2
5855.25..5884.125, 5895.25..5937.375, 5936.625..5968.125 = 0.9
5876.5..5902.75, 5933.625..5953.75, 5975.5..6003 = -1.6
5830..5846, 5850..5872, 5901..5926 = 1.0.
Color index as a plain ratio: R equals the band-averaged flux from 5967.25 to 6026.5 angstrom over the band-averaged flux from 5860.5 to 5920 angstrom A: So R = 1.09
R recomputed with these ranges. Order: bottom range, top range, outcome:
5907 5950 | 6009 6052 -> 1.02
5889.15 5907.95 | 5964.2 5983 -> 1.19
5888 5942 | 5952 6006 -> 1.06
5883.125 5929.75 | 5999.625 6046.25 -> 1.10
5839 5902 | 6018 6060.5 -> 1.08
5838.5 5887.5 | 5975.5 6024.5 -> 1.02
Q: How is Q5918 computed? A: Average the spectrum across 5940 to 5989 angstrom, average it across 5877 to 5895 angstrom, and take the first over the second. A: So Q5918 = 1.2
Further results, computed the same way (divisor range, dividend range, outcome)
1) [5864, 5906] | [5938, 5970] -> 1.12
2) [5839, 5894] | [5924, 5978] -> 1.05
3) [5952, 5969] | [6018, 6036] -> 1.02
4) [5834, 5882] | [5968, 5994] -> 1.02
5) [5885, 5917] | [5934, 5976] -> 1.13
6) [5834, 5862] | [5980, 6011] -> 0.96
